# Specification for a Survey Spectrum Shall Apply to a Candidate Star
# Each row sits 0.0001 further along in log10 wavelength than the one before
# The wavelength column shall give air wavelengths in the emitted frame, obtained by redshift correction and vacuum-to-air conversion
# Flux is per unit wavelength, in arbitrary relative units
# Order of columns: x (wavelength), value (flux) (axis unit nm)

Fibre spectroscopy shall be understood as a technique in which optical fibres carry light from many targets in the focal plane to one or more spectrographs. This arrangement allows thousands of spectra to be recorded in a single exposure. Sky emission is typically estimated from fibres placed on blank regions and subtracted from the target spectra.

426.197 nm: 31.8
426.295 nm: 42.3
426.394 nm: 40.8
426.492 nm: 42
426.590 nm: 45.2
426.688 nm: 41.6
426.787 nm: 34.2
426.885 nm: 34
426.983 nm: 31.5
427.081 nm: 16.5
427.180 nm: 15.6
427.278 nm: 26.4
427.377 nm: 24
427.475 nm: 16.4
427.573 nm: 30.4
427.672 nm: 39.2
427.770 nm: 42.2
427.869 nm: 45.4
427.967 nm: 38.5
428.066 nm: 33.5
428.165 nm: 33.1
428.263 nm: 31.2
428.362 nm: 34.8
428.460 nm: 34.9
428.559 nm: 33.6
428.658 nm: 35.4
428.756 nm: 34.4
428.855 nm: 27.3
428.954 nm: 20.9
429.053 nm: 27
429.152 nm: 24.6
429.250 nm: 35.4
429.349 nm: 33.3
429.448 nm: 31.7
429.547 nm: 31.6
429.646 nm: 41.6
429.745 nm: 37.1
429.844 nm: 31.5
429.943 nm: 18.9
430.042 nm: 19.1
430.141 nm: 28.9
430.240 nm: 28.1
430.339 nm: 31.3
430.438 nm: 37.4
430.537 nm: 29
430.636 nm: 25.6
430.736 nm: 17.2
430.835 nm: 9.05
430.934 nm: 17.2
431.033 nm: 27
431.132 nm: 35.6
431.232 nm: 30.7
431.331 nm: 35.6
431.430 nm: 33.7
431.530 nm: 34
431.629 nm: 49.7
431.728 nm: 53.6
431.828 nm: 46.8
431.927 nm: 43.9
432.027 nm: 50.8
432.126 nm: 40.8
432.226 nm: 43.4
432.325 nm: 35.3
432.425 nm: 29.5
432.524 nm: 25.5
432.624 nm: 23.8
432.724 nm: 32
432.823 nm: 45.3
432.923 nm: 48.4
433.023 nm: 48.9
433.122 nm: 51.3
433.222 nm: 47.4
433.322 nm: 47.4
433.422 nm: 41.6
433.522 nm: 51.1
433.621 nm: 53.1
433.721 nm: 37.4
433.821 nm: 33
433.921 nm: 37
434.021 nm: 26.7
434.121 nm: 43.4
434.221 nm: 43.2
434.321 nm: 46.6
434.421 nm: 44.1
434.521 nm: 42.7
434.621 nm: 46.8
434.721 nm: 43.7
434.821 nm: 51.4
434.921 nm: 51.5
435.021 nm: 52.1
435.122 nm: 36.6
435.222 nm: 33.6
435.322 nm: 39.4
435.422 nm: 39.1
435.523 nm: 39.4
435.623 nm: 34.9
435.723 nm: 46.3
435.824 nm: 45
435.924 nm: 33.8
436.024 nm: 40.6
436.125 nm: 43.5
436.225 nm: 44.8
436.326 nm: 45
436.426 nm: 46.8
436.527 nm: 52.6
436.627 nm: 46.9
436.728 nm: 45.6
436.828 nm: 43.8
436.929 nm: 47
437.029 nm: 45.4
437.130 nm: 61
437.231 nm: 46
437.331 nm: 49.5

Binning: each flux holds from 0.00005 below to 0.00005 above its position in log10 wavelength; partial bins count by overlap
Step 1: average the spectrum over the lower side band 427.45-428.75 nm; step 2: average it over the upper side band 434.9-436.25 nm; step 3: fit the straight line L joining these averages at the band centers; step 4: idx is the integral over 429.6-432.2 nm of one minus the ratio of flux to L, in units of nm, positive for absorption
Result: 0.305 nm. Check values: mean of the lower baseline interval 34.9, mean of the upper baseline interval 41.2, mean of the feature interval 32.9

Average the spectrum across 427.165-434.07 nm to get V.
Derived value 34.3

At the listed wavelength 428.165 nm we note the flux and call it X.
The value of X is 33.1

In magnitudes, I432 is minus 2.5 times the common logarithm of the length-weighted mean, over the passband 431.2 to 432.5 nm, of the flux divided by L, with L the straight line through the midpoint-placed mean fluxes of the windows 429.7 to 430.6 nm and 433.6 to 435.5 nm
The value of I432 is -0.19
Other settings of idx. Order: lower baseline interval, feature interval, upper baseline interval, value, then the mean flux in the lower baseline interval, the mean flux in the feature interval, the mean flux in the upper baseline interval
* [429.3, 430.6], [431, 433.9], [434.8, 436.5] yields -0.381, 30.7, 40.6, 42.5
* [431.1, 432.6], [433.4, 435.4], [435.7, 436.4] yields -0.071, 39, 42.7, 42.7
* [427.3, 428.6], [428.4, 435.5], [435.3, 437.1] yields 0.365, 33.5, 36.6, 43.6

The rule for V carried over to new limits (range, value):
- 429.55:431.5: 28.3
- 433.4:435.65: 42.2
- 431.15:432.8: 38.1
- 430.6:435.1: 39.5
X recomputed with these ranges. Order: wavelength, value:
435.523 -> 39.4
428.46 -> 34.9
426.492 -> 42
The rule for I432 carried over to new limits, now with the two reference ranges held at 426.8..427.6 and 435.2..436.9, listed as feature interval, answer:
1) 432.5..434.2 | -0.11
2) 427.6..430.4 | -0.15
